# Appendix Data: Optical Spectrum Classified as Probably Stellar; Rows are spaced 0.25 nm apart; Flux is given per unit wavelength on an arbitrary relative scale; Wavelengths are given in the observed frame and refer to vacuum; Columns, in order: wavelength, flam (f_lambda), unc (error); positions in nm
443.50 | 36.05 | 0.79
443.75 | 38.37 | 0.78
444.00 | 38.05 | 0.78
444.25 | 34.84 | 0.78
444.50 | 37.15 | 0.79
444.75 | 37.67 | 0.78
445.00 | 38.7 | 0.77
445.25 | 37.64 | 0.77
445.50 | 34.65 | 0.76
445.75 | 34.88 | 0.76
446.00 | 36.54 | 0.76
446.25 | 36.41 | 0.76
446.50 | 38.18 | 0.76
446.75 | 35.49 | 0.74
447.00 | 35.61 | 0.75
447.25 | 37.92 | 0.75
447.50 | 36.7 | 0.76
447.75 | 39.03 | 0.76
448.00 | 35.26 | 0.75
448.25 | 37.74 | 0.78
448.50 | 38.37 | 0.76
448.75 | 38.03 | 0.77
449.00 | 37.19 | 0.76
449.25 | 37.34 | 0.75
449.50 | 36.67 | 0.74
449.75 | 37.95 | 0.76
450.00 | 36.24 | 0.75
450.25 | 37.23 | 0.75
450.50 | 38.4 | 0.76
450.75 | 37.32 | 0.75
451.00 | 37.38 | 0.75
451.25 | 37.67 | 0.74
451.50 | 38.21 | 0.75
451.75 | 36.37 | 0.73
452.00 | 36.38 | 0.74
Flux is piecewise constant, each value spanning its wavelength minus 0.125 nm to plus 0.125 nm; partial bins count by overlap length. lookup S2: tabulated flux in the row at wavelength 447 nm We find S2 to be 35.61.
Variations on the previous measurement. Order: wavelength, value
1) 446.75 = 35.49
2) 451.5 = 38.21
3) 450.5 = 38.4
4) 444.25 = 34.84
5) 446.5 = 38.18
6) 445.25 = 37.64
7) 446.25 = 36.41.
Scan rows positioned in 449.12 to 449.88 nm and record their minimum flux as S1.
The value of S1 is 36.67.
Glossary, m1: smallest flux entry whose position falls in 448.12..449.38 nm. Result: 37.19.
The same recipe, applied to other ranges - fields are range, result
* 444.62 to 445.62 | 34.65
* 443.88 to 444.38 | 34.84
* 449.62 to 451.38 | 36.24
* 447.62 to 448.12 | 35.26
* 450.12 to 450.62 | 37.23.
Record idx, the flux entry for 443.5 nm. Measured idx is 36.05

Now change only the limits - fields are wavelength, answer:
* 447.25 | 37.92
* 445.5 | 34.65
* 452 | 36.38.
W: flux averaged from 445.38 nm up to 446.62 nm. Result 36.1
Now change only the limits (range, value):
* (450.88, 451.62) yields 37.8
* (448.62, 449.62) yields 37.3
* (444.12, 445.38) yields 37.2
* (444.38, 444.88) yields 37.4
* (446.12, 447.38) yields 36.7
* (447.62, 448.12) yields 37.2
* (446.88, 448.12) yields 36.9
